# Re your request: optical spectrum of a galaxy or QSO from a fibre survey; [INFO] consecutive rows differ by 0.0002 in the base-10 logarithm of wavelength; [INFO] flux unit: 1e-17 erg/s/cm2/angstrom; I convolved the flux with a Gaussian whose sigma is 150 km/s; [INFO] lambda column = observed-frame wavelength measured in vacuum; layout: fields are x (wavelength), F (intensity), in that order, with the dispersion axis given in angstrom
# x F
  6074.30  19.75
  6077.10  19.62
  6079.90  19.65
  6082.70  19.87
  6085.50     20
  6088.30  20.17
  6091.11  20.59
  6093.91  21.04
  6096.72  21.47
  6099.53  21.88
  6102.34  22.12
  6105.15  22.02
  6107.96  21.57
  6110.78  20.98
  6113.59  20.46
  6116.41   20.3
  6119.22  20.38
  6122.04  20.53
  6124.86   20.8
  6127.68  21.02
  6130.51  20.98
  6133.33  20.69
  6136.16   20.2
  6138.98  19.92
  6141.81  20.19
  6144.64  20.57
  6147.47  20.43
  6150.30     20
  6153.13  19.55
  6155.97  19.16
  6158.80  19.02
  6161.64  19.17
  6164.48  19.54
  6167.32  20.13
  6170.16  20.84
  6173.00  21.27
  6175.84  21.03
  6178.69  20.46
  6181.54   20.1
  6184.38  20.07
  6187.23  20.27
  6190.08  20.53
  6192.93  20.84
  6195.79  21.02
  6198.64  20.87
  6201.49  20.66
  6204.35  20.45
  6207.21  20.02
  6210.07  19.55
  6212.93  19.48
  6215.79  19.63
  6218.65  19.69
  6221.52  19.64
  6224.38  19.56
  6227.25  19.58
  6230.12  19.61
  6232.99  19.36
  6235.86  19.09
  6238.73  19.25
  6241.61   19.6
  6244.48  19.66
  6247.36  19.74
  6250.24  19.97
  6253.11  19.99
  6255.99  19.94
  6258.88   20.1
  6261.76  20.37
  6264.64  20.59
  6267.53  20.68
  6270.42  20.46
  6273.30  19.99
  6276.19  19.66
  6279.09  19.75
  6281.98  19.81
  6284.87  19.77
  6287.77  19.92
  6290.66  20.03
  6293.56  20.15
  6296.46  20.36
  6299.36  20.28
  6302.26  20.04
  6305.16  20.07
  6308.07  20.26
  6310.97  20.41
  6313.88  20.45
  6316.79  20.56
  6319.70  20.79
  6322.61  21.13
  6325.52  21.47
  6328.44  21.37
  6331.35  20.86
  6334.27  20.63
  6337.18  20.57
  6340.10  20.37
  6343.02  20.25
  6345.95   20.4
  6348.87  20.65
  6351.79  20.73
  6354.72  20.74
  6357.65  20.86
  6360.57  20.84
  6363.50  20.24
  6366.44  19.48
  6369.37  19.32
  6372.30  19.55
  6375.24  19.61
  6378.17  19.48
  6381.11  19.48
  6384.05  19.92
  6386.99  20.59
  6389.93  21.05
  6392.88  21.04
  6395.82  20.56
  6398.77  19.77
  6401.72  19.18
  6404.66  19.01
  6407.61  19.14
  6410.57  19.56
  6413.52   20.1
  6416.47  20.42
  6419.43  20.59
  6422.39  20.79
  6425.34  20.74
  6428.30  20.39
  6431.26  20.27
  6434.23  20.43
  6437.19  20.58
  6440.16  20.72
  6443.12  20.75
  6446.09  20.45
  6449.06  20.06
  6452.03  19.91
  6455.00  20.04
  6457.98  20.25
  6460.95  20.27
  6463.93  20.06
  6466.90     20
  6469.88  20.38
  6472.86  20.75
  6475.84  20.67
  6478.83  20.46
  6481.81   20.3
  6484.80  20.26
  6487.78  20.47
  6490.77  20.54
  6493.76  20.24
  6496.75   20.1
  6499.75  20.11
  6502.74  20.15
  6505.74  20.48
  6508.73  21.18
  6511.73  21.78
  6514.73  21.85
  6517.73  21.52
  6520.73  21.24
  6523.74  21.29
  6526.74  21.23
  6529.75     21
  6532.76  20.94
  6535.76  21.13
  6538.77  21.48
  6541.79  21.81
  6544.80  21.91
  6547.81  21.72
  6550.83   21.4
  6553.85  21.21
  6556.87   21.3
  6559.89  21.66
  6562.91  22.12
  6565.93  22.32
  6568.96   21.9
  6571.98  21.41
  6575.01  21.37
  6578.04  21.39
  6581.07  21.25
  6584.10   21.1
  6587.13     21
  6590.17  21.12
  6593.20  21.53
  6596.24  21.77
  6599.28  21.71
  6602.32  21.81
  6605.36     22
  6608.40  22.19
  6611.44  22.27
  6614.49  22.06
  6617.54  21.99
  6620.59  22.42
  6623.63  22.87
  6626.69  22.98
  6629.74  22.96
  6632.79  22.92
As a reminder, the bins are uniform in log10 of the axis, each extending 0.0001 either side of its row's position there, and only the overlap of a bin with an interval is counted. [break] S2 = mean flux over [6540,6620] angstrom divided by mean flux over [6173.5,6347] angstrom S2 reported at 1.07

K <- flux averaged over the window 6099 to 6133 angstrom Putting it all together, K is 21.1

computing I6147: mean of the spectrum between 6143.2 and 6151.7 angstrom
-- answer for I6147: 20.3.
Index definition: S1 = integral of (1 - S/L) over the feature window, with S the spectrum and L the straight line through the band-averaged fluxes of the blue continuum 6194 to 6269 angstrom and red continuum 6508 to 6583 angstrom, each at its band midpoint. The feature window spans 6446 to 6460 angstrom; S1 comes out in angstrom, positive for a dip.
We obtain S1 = 0.61 angstrom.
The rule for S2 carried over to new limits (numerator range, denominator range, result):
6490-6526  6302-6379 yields 1.02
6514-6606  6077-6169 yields 1.05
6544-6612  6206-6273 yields 1.09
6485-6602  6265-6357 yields 1.04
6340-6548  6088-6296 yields 1.01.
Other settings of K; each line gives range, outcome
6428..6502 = 20.3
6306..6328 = 20.7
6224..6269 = 19.8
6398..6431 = 20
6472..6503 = 20.4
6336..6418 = 20.1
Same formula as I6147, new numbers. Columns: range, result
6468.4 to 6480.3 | 20.6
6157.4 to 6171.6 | 19.7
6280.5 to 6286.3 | 19.8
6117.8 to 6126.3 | 20.6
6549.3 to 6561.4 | 21.4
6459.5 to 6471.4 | 20.2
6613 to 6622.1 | 22.1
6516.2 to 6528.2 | 21.3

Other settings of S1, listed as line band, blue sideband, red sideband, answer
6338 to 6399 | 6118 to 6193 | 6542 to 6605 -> 2.0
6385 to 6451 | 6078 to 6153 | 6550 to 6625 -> 3.3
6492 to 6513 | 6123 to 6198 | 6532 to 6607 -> 0.8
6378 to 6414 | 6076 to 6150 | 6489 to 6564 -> 1.9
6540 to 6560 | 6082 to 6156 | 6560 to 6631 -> 0.2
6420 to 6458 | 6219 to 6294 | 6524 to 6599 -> 0.7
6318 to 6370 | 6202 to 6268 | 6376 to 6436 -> -1.6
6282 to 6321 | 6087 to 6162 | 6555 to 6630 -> 1.5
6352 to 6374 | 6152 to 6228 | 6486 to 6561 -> 0.5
